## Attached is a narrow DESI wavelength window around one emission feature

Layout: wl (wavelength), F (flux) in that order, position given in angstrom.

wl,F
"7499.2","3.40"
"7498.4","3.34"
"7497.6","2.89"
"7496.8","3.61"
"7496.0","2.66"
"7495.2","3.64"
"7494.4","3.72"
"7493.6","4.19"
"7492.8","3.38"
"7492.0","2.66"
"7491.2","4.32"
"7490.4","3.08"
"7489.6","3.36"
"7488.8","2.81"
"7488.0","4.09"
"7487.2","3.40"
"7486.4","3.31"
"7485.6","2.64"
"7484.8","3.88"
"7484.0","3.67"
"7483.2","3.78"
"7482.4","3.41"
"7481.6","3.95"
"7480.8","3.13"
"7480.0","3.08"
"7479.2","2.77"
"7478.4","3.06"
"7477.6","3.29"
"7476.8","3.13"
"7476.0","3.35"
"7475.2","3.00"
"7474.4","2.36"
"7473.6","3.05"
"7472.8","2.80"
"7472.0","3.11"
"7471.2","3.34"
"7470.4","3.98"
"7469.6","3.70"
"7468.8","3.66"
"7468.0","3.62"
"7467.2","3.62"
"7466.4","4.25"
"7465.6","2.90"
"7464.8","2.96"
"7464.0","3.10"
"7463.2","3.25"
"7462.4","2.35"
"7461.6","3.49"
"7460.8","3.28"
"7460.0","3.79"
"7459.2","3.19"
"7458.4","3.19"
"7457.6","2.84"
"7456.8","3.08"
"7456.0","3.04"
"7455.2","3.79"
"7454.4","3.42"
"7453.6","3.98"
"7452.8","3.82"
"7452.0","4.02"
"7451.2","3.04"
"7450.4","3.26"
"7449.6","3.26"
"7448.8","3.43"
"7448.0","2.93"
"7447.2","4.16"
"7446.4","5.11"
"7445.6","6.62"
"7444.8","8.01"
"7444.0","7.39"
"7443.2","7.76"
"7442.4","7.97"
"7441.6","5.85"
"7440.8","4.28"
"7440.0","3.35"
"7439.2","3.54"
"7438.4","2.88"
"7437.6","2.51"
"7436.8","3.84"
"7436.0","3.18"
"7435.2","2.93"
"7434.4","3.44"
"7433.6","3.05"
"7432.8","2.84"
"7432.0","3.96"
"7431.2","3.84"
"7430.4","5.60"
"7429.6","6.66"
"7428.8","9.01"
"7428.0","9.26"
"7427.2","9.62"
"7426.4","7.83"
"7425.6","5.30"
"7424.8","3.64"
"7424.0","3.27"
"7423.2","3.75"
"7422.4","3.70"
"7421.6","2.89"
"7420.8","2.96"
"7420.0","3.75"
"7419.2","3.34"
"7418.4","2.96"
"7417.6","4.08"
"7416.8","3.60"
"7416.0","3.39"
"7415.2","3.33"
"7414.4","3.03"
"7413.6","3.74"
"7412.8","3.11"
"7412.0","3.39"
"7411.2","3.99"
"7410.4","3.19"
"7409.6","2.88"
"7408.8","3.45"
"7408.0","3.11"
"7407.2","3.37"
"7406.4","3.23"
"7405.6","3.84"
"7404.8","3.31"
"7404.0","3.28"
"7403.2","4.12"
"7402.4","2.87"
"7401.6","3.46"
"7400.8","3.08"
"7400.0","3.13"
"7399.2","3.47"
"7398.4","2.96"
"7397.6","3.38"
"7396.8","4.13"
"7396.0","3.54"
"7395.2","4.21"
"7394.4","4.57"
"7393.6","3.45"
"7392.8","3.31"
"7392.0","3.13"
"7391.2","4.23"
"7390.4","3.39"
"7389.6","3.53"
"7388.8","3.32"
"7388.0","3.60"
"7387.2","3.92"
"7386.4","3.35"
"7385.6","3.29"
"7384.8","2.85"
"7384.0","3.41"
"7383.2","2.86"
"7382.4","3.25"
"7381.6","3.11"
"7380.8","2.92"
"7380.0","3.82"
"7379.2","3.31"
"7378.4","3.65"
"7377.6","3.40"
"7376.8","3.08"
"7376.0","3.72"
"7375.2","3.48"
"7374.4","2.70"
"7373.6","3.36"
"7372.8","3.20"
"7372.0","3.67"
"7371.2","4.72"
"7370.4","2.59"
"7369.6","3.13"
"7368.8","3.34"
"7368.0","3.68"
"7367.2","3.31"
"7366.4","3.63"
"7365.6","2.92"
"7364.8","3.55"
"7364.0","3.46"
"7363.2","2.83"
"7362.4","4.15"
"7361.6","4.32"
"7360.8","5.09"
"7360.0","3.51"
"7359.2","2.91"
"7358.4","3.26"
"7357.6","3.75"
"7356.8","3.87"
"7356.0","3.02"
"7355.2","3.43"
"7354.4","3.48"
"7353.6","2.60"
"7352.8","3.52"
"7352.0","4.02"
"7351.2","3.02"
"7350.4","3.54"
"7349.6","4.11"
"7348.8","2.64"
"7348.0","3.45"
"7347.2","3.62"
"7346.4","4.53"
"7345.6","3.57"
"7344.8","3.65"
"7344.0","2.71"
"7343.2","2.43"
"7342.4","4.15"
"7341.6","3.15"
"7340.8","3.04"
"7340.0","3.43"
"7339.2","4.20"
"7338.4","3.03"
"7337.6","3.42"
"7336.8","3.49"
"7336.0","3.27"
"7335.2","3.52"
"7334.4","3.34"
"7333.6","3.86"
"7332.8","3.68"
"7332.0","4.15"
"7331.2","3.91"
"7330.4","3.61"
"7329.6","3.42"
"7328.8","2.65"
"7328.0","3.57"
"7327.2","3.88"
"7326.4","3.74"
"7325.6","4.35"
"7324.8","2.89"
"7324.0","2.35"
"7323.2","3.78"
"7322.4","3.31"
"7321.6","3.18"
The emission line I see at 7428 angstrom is [S II]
